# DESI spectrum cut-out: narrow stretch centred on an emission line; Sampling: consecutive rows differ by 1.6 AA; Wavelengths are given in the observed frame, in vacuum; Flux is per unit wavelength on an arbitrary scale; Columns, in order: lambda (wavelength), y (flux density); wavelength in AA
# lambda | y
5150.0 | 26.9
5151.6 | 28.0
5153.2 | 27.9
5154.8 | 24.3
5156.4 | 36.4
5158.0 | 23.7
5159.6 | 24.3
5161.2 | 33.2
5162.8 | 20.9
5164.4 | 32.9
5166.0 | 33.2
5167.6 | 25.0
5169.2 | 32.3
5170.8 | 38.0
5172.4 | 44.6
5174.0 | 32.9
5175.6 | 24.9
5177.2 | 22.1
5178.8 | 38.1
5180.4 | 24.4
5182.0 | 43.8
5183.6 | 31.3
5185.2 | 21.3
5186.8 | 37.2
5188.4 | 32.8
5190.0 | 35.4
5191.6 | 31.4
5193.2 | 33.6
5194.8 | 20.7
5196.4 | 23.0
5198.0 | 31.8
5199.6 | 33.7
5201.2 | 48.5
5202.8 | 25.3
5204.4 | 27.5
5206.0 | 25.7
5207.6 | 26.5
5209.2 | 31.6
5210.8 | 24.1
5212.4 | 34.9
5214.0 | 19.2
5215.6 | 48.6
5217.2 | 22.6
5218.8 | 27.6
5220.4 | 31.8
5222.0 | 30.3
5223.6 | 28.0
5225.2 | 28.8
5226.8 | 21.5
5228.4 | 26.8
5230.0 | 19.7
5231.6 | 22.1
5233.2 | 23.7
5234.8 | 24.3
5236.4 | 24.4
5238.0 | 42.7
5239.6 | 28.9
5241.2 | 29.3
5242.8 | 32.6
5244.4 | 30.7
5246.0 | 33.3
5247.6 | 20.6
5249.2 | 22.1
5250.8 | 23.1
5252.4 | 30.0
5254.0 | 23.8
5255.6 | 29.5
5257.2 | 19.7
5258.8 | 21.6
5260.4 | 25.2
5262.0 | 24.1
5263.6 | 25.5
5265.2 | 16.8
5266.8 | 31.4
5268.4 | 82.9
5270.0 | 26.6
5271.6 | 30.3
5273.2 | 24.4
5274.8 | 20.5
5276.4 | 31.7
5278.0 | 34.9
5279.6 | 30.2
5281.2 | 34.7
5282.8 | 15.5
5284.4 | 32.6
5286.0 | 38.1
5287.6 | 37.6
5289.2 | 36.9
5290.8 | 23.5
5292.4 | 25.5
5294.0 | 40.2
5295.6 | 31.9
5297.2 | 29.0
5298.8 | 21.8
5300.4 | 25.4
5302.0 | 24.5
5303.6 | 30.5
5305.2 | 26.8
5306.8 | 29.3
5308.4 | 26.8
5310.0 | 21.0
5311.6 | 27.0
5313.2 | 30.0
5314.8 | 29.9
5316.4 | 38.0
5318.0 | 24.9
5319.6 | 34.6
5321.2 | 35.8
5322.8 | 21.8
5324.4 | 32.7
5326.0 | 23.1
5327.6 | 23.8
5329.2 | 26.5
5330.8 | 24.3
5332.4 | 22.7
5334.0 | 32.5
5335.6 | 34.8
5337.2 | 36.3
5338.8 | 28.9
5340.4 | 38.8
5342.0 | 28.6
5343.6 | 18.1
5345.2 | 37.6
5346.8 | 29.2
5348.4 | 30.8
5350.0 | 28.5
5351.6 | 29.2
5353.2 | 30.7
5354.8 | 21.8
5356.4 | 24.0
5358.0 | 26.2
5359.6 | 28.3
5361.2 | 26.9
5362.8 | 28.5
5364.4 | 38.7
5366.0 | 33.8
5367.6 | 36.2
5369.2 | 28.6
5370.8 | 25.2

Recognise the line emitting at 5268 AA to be H-gamma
